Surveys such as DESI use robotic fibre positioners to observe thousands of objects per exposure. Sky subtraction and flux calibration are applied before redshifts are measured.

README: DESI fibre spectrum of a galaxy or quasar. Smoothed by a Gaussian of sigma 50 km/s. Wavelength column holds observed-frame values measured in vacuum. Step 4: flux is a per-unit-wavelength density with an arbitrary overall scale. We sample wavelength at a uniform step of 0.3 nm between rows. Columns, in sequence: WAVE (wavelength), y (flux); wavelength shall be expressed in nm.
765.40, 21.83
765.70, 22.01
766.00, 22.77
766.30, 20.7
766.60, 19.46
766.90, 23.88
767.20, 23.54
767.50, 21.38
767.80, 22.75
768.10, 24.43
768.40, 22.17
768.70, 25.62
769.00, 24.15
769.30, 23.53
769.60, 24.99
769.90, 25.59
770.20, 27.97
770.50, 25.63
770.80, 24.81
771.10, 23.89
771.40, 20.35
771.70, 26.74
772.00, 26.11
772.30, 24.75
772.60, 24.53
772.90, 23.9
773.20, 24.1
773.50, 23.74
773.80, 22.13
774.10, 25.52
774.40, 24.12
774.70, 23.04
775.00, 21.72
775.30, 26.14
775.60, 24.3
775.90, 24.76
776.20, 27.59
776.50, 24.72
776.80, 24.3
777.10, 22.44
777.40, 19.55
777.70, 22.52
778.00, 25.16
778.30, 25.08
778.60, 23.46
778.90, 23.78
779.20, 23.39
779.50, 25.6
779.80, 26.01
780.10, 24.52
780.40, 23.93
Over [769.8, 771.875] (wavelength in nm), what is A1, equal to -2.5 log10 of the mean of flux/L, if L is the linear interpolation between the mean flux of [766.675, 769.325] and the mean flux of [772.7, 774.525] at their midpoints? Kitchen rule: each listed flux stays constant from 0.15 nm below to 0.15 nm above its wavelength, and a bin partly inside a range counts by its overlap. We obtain -0.060 mag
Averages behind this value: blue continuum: 23.4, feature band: 25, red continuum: 23.9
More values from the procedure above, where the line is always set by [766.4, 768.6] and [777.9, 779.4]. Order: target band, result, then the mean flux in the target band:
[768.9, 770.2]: -0.10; 25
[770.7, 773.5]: -0.05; 24.3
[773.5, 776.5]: -0.03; 24.4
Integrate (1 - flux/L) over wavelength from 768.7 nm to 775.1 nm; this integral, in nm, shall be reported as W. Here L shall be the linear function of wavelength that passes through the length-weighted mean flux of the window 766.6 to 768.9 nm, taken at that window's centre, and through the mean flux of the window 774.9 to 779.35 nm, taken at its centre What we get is -0.244 nm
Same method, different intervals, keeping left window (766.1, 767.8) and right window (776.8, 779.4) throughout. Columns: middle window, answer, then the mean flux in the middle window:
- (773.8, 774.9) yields -0.05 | 23.8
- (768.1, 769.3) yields -0.10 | 24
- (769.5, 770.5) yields -0.17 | 26.2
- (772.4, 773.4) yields -0.07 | 24.2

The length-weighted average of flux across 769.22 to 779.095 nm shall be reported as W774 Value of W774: 24.3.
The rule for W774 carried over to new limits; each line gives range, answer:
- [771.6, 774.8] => 24.4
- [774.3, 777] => 24.5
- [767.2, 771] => 24.4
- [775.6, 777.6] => 23.9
